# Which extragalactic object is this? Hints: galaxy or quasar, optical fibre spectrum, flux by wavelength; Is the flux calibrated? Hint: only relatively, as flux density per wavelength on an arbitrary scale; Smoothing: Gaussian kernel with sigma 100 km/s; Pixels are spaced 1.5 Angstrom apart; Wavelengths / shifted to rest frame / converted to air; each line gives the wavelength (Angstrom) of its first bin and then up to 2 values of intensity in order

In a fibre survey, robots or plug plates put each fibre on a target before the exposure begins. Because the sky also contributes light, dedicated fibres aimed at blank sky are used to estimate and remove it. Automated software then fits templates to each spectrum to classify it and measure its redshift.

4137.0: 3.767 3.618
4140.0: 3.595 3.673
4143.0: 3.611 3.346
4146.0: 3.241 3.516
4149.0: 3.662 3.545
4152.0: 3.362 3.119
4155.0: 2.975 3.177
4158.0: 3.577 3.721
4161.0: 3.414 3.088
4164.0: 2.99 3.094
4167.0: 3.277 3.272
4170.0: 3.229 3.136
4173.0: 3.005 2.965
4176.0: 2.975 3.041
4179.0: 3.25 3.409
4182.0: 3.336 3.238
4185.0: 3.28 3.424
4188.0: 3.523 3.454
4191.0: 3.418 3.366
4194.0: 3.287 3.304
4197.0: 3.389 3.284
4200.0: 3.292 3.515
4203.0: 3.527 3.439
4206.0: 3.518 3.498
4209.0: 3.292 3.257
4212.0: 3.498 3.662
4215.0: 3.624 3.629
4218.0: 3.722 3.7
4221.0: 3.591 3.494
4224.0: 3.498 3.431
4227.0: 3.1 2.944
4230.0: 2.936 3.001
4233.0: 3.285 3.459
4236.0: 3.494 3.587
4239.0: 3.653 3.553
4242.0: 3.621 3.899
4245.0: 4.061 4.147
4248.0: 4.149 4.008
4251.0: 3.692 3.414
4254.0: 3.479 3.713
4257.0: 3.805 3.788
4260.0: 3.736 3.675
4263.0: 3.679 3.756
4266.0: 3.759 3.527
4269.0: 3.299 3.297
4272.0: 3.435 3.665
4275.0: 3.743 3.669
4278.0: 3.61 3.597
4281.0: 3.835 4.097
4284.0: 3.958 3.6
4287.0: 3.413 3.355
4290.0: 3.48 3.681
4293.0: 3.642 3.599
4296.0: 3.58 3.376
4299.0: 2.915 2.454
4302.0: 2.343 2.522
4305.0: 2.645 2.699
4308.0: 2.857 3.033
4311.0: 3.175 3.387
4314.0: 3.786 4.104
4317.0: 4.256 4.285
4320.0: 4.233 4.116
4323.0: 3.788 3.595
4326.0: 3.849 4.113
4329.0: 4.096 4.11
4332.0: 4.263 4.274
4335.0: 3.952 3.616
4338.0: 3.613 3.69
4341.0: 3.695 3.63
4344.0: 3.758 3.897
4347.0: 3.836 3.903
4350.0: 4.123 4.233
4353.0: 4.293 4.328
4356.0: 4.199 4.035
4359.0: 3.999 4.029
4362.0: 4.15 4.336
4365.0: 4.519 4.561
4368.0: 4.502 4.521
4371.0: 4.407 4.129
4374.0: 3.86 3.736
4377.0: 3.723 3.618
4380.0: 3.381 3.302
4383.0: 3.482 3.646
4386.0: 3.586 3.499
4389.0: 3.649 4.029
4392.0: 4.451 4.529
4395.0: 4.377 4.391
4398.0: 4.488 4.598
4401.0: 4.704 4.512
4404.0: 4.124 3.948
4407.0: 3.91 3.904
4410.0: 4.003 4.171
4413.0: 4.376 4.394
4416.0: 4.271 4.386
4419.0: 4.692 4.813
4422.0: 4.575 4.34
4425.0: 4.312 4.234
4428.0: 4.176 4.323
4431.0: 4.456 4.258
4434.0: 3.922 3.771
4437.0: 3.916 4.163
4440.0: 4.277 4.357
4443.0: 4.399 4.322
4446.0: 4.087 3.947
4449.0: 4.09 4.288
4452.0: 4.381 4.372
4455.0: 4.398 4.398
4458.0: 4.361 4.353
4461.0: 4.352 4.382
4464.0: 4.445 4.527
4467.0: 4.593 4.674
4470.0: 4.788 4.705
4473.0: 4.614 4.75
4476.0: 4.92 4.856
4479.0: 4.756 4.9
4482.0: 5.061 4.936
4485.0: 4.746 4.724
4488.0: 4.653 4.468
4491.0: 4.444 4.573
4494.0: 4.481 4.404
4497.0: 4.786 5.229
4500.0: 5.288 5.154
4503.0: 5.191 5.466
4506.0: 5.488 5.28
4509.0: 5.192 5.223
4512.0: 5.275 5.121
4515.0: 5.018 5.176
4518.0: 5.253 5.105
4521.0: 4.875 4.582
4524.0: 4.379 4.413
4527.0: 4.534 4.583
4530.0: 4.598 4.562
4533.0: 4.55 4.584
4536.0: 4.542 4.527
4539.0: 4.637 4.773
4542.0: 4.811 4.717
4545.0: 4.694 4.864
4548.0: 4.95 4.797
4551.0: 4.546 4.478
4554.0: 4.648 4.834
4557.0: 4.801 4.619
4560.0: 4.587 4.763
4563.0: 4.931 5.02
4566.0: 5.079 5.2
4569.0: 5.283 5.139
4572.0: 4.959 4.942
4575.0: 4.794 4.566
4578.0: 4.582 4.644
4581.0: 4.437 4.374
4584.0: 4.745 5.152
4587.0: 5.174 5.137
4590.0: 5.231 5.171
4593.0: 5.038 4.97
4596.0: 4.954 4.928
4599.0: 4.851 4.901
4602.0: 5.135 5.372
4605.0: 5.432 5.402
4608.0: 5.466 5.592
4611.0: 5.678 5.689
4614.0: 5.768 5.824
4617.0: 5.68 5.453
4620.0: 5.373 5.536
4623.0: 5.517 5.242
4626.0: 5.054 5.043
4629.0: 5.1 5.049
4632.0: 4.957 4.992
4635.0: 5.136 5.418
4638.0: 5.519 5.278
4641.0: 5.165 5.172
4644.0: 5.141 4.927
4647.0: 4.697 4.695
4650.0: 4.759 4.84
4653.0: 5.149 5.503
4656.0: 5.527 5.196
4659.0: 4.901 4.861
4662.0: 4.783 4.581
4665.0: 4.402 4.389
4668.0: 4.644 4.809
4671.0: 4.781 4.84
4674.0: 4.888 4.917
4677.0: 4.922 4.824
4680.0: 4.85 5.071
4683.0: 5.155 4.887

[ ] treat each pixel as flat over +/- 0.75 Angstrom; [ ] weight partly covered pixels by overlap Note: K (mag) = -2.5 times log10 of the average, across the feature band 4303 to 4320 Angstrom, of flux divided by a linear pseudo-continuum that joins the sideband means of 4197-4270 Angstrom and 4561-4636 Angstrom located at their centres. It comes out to 0.15 mag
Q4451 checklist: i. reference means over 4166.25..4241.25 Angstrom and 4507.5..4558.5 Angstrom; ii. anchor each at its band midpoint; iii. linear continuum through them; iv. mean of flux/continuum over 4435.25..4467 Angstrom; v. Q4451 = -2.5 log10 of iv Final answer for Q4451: 0.04 mag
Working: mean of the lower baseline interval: 3.36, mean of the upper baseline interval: 4.78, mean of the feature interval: 4.28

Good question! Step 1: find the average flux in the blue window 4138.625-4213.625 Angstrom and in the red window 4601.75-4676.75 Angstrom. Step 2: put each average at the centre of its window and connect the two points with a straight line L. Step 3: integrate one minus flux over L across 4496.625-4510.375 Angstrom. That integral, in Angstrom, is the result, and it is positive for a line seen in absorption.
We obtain -1.9 Angstrom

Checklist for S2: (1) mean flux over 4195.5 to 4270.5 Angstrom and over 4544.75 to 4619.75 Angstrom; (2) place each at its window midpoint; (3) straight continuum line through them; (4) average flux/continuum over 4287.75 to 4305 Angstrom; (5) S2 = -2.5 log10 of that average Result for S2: 0.21 mag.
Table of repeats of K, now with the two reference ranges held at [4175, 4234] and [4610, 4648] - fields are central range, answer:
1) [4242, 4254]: -0.09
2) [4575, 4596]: 0.05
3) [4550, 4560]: 0.07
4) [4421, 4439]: 0.04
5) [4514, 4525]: -0.02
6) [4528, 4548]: 0.05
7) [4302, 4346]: 0.07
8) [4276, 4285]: -0.02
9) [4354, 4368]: -0.05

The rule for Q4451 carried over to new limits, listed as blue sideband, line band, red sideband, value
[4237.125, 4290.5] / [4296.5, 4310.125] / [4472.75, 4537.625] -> 0.364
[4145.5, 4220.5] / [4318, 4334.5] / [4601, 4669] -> -0.036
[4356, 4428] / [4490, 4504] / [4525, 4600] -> -0.068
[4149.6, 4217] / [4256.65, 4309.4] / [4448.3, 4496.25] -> 0.099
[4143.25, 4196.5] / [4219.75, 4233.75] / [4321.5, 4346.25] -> 0.072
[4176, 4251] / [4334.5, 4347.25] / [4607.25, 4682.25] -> 0.062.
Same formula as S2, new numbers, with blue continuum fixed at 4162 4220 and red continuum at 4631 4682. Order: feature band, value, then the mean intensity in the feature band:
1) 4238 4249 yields -0.10 mag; 3.87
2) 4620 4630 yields -0.09 mag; 5.25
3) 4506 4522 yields -0.16 mag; 5.16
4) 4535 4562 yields -0.03 mag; 4.7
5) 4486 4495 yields -0.04 mag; 4.55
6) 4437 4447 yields -0.01 mag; 4.23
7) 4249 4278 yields -0.01 mag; 3.63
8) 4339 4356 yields -0.02 mag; 3.96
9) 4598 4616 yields -0.13 mag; 5.41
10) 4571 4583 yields 0.00 mag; 4.68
